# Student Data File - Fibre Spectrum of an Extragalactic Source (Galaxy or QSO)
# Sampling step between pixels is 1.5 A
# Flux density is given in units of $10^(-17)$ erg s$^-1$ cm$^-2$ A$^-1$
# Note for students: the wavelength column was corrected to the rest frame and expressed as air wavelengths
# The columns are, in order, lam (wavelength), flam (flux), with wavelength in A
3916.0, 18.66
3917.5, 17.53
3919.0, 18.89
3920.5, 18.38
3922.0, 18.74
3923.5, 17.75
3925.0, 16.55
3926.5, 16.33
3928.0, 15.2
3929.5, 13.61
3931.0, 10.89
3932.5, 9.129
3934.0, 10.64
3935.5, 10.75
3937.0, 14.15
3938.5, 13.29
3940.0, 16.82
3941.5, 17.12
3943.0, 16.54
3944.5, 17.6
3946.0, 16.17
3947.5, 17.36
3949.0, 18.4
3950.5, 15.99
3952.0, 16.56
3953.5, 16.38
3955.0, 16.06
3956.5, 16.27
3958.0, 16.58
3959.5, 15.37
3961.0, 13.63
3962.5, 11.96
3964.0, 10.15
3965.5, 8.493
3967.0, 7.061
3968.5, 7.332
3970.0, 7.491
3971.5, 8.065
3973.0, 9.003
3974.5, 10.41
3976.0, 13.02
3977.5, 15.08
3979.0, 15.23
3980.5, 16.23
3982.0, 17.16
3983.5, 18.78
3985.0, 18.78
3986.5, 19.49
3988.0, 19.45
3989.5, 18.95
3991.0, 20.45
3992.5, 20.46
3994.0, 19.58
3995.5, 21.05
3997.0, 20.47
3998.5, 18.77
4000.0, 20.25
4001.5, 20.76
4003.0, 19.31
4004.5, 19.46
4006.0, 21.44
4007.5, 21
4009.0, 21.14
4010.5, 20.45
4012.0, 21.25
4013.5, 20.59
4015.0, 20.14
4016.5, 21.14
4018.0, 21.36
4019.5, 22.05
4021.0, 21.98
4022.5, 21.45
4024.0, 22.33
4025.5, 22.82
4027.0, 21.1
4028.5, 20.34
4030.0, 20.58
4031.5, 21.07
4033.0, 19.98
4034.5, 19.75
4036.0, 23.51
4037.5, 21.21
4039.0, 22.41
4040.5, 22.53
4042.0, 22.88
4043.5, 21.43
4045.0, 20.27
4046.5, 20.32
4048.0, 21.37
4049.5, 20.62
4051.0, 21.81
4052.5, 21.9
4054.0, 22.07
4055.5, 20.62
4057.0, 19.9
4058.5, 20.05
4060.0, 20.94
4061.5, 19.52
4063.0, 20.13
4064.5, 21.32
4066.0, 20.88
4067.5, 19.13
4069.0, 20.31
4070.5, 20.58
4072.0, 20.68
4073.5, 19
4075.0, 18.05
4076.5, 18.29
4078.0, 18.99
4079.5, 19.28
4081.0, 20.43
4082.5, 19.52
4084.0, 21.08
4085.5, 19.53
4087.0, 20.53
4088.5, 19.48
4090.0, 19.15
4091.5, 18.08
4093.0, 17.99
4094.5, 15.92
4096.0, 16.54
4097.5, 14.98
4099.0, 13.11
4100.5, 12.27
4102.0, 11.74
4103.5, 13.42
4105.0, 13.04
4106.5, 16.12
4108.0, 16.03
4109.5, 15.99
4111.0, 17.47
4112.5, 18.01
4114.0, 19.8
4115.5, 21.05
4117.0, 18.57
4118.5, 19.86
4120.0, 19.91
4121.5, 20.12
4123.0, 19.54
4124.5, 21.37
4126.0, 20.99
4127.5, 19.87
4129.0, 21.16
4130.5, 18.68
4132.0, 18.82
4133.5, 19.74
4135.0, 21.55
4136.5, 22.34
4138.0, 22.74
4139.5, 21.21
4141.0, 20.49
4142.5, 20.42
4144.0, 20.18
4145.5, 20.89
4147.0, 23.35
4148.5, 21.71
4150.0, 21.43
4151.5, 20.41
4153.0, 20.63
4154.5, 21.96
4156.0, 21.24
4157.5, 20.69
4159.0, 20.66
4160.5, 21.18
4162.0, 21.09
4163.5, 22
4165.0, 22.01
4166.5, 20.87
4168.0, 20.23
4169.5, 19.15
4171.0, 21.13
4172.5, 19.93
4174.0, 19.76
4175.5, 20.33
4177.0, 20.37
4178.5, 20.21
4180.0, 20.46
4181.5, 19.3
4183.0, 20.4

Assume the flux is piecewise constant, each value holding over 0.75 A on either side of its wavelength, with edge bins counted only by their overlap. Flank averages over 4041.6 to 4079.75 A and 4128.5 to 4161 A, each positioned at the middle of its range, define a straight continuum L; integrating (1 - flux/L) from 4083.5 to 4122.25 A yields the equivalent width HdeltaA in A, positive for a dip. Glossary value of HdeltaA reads 6.4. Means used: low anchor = 20.4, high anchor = 21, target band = 17.3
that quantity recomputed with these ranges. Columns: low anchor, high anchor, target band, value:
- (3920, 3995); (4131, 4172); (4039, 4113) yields -1.37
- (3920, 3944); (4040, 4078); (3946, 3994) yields 4.92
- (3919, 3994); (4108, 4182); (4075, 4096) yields -0.37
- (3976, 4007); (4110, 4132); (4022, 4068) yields -4.50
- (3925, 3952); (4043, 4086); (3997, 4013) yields -2.44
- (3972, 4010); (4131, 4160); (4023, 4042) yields -2.58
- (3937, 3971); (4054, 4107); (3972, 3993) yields -1.81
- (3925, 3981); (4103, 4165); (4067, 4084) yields -1.59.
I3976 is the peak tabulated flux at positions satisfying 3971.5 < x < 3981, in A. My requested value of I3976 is 16.23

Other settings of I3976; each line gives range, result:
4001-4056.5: 23.51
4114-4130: 21.37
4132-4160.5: 23.35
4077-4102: 21.08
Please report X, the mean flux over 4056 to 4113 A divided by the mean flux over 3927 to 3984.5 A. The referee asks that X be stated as 1.32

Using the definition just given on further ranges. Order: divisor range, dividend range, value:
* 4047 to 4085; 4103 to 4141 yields 0.95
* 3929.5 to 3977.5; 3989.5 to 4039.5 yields 1.58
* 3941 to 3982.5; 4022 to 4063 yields 1.54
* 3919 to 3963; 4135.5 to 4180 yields 1.36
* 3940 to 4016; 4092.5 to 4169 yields 1.16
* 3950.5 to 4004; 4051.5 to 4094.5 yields 1.27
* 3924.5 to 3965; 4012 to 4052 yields 1.45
